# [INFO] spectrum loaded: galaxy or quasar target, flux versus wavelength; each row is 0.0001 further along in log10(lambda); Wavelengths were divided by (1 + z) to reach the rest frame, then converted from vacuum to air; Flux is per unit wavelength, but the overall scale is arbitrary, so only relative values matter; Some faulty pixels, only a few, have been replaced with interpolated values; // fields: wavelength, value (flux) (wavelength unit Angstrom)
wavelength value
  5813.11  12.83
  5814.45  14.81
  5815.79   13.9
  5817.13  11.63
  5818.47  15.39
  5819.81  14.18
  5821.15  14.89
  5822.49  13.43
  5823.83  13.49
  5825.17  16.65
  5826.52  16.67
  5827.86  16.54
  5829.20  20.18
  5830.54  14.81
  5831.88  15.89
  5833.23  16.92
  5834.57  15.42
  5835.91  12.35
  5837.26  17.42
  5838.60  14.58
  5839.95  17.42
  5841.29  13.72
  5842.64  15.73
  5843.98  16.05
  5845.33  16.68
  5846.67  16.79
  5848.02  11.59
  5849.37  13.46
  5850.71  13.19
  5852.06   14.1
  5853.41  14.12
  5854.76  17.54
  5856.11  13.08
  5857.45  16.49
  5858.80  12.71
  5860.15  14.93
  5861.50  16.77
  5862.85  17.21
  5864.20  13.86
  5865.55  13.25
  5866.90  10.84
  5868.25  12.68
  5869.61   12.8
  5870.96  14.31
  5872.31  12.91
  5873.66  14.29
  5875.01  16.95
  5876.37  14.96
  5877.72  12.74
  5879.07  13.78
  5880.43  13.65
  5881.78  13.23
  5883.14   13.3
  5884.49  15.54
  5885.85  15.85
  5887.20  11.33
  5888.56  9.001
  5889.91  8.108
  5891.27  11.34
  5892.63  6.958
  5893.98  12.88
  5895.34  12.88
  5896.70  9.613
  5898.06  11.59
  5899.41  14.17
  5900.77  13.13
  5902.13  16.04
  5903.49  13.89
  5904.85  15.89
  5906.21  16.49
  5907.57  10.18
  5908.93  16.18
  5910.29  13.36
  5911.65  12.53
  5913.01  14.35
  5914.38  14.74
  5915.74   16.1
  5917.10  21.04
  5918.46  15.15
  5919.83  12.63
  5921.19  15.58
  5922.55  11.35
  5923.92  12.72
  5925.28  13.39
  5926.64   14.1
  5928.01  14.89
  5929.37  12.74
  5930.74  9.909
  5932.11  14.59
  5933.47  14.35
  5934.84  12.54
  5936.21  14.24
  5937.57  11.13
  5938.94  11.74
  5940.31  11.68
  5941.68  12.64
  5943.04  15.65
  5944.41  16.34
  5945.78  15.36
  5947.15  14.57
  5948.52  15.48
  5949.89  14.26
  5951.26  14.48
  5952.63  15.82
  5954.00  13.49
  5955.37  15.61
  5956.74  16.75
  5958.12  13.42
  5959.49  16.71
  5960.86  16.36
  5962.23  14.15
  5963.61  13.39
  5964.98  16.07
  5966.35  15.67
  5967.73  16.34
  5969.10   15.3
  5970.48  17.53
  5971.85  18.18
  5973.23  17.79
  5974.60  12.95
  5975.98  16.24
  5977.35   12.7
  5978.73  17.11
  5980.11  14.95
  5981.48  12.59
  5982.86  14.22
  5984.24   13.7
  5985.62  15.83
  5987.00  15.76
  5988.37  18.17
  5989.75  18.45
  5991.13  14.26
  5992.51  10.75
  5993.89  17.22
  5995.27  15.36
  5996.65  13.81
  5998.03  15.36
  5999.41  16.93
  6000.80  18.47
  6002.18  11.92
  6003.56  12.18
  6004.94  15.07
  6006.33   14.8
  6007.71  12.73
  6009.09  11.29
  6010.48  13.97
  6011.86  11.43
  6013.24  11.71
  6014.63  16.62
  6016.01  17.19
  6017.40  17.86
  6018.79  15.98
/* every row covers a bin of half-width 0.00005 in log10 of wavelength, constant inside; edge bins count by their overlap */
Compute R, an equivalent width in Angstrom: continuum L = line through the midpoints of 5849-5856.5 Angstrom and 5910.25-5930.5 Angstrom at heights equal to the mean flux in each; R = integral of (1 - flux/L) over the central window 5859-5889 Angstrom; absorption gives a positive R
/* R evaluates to 0.9 Angstrom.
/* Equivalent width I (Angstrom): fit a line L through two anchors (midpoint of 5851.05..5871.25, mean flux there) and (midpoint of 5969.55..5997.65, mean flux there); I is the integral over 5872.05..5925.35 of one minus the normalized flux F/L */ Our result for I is 4.09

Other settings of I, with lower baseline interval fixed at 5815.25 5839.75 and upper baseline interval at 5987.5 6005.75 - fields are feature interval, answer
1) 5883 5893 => 2.5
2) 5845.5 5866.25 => 0.9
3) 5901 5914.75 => 0.9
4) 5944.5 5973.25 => -0.5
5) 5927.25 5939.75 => 1.9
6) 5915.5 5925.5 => 0.3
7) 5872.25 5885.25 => 0.9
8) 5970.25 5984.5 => 0.0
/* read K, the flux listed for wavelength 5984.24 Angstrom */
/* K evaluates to 13.7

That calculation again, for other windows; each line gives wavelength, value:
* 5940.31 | 11.68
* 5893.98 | 12.88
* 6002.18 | 11.92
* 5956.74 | 16.75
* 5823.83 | 13.49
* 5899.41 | 14.17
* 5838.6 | 14.58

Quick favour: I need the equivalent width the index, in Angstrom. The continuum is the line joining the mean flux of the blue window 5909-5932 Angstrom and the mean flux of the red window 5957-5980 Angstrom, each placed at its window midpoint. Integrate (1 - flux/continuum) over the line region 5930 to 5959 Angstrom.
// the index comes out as 1.7 Angstrom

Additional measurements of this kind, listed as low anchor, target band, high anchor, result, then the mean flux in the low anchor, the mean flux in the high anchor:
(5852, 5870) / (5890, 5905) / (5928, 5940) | 1.37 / 14.3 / 12.8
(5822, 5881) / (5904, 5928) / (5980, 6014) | 0.32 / 14.8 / 14.4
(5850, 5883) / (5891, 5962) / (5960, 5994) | 4.42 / 14.2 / 15.4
